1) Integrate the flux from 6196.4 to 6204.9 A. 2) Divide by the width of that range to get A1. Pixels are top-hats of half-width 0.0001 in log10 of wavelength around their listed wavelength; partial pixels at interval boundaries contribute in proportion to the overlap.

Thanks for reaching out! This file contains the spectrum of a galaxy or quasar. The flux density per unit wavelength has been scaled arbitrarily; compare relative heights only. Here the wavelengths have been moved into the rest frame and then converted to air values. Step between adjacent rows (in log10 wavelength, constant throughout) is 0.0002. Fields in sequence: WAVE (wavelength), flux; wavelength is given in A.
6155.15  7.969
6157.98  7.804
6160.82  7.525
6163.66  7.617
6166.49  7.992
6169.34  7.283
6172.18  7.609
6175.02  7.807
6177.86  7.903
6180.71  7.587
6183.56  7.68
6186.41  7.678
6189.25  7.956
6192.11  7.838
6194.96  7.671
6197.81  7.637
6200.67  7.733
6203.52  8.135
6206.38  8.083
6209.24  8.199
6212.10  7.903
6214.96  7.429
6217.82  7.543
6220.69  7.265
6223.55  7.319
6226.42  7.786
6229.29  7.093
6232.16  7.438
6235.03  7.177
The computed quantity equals 7.83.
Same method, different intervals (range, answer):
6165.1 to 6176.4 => 7.67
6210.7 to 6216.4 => 7.67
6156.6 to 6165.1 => 7.65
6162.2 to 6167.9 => 7.81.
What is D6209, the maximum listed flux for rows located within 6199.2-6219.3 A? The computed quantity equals 8.199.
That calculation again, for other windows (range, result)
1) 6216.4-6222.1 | 7.543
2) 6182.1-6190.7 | 7.956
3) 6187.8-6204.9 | 8.135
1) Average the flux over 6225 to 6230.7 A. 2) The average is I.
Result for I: 7.44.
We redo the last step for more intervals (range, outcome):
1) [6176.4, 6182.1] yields 7.75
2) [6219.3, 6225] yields 7.3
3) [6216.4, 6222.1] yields 7.4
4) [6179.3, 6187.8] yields 7.64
